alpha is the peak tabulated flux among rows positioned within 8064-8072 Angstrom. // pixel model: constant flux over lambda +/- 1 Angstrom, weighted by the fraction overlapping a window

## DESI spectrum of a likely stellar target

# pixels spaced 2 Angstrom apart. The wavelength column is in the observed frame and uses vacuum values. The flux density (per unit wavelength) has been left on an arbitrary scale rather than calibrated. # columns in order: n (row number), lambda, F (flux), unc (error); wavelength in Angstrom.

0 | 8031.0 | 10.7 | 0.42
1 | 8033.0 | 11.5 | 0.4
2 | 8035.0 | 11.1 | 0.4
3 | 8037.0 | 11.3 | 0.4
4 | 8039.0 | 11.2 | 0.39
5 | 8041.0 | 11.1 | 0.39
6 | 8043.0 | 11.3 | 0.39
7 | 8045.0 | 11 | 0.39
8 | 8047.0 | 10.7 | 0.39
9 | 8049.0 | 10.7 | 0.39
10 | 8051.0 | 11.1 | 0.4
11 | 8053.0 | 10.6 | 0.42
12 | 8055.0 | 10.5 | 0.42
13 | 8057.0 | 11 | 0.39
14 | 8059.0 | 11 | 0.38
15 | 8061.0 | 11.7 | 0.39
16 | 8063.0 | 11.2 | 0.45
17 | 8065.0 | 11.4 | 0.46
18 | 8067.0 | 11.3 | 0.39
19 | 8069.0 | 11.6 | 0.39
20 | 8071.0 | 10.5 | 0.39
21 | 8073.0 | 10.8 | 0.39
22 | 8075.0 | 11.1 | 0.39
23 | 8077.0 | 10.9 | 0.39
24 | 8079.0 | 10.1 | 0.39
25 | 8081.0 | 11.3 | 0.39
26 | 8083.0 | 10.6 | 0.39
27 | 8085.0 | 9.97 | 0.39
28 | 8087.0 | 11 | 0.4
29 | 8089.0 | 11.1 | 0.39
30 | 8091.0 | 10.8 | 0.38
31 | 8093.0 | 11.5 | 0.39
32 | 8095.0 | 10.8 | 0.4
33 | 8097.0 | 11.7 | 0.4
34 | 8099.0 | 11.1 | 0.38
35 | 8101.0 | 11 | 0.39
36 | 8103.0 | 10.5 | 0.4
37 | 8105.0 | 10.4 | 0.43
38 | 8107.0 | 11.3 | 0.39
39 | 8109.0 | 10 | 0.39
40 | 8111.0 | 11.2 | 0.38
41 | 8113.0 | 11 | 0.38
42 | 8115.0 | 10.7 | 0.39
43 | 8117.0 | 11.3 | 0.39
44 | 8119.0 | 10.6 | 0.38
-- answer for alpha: 11.6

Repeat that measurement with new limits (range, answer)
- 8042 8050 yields 11.3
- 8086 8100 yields 11.7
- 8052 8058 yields 11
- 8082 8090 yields 11.1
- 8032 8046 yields 11.5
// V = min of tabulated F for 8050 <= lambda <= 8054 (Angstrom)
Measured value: 10.6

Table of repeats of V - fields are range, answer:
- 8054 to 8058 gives 10.5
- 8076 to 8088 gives 9.97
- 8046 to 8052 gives 10.7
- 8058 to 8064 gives 11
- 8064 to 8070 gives 11.3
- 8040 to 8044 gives 11.1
